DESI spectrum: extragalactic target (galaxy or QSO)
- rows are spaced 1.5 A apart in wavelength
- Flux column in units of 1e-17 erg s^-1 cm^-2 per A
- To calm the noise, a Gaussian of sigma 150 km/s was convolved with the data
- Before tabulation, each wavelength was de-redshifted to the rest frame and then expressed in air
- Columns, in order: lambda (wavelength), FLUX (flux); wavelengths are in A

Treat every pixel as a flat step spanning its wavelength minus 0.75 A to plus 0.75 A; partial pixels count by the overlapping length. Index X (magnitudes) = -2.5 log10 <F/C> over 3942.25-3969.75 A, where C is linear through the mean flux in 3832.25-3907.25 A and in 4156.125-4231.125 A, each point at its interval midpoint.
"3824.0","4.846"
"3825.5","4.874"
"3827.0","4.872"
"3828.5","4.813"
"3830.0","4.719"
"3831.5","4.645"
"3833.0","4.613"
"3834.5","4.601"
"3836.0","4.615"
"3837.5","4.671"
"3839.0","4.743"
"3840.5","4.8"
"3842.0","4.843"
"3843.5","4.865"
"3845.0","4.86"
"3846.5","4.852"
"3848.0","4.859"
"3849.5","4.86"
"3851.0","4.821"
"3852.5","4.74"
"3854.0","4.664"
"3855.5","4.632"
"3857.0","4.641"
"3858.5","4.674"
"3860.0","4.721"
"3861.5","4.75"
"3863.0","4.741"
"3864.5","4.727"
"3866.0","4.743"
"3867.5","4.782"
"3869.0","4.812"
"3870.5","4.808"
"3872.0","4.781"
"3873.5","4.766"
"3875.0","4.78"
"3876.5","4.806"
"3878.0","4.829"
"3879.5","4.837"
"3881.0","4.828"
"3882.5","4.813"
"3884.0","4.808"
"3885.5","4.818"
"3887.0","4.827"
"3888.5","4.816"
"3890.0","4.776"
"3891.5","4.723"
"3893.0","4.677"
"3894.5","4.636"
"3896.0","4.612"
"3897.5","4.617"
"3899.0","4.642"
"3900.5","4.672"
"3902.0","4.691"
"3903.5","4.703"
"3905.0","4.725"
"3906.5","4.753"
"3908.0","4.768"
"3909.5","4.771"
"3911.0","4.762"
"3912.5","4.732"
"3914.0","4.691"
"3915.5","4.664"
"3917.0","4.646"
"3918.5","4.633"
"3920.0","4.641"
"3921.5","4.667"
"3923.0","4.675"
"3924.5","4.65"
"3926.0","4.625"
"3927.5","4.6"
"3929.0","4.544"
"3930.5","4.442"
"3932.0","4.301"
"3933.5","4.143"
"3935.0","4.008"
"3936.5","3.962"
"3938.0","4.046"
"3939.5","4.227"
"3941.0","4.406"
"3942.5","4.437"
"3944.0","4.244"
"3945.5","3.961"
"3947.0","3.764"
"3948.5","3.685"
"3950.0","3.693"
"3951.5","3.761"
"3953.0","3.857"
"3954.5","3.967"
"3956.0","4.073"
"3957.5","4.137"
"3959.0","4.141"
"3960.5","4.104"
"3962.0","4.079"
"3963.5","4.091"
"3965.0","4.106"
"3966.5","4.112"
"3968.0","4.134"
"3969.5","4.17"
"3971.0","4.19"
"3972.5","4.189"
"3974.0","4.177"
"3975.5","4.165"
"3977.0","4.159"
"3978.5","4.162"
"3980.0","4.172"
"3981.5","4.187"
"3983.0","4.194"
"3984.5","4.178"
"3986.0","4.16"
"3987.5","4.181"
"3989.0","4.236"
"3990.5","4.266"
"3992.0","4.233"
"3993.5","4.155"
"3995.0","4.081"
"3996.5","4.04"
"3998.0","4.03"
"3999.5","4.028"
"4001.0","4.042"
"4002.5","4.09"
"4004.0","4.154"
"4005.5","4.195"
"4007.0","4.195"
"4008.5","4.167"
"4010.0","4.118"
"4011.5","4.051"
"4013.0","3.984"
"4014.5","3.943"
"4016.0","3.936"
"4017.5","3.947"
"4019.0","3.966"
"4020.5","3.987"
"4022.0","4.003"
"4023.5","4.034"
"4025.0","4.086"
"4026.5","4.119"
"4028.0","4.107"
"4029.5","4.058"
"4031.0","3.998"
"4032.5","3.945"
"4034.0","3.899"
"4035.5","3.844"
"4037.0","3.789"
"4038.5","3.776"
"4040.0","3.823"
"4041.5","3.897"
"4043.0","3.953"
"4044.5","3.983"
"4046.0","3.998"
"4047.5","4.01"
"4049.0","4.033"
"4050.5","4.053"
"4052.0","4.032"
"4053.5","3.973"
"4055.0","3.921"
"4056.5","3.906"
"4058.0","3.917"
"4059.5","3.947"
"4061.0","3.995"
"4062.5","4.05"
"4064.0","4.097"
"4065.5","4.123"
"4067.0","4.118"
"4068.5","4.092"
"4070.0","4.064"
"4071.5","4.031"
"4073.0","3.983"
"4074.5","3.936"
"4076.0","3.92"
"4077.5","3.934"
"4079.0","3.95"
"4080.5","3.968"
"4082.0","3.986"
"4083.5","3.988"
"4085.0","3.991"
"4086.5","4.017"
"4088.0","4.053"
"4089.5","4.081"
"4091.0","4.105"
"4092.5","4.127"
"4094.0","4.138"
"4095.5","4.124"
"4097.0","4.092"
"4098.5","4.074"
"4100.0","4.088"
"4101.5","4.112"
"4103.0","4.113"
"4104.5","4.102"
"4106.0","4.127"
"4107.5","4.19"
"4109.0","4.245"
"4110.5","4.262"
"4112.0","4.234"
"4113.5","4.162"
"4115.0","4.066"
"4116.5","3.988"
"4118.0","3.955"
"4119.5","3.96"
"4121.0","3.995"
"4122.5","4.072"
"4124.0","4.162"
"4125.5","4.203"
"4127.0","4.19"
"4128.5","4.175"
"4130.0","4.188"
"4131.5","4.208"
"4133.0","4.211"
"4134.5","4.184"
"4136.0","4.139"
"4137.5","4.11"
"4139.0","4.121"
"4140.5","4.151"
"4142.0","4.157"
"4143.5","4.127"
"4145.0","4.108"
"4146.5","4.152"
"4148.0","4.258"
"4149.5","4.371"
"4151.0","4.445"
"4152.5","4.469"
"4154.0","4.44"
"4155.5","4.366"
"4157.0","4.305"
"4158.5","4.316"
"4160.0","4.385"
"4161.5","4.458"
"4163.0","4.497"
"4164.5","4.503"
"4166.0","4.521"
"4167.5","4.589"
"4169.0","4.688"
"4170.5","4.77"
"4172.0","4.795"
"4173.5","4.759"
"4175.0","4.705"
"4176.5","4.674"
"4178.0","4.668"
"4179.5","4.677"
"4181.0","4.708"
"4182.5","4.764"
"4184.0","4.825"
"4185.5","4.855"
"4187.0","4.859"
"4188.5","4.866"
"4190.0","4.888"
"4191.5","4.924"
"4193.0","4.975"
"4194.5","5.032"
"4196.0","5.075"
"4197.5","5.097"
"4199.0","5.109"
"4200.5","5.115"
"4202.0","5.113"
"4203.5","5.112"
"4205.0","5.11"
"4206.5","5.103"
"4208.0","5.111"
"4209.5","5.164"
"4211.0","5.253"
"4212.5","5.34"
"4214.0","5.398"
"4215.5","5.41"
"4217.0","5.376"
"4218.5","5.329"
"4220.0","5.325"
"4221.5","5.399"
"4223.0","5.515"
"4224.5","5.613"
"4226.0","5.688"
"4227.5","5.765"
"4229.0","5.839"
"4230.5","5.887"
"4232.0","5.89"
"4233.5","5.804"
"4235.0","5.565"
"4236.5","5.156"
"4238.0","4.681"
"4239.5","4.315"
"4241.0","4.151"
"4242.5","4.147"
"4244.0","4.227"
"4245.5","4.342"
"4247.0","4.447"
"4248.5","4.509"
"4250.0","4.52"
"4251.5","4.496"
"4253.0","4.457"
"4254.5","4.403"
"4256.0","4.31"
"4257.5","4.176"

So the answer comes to 0.20 mag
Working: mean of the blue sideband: 4.75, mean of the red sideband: 5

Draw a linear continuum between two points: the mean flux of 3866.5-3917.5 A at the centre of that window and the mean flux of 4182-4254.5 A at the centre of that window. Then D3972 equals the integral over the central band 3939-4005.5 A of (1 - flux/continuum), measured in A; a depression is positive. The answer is 9.9 A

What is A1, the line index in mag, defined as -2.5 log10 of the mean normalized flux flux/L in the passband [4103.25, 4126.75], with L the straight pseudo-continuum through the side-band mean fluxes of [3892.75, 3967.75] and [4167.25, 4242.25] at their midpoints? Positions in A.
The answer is 0.18 mag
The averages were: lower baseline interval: 4.37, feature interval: 4.12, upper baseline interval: 5.09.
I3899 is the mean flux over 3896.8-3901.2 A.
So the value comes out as 4.64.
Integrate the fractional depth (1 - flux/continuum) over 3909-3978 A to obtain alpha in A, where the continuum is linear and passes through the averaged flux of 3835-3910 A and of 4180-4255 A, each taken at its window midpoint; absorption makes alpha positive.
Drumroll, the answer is 7.86 A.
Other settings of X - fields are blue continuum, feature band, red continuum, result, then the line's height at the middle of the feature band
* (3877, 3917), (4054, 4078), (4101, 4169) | 0.097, 4.38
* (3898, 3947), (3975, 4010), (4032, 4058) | 0.007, 4.18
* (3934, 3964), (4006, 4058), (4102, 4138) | 0.026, 4.08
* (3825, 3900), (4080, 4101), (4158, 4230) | 0.210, 4.93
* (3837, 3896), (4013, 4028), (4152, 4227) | 0.206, 4.84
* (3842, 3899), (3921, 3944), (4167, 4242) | 0.107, 4.83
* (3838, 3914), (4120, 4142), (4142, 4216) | 0.148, 4.75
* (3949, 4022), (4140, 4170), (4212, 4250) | 0.107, 4.82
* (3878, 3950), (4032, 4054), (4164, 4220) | 0.201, 4.73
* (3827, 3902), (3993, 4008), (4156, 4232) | 0.184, 4.86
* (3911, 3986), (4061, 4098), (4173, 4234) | 0.169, 4.72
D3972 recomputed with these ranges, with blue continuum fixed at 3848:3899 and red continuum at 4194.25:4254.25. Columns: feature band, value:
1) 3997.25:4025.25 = 4.80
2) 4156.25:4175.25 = 1.81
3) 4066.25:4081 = 2.83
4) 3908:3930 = 0.61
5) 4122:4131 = 1.50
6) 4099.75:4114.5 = 2.42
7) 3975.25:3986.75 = 1.62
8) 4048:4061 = 2.52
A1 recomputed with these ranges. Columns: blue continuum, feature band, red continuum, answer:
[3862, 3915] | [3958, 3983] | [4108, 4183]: 0.12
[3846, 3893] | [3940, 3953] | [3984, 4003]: 0.10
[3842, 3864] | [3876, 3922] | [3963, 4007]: -0.04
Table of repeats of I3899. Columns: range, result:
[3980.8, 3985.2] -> 4.19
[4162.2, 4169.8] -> 4.56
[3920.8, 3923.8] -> 4.67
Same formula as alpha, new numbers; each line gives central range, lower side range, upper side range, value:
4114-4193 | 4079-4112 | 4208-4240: 4.8 A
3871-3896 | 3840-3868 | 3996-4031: -0.8 A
